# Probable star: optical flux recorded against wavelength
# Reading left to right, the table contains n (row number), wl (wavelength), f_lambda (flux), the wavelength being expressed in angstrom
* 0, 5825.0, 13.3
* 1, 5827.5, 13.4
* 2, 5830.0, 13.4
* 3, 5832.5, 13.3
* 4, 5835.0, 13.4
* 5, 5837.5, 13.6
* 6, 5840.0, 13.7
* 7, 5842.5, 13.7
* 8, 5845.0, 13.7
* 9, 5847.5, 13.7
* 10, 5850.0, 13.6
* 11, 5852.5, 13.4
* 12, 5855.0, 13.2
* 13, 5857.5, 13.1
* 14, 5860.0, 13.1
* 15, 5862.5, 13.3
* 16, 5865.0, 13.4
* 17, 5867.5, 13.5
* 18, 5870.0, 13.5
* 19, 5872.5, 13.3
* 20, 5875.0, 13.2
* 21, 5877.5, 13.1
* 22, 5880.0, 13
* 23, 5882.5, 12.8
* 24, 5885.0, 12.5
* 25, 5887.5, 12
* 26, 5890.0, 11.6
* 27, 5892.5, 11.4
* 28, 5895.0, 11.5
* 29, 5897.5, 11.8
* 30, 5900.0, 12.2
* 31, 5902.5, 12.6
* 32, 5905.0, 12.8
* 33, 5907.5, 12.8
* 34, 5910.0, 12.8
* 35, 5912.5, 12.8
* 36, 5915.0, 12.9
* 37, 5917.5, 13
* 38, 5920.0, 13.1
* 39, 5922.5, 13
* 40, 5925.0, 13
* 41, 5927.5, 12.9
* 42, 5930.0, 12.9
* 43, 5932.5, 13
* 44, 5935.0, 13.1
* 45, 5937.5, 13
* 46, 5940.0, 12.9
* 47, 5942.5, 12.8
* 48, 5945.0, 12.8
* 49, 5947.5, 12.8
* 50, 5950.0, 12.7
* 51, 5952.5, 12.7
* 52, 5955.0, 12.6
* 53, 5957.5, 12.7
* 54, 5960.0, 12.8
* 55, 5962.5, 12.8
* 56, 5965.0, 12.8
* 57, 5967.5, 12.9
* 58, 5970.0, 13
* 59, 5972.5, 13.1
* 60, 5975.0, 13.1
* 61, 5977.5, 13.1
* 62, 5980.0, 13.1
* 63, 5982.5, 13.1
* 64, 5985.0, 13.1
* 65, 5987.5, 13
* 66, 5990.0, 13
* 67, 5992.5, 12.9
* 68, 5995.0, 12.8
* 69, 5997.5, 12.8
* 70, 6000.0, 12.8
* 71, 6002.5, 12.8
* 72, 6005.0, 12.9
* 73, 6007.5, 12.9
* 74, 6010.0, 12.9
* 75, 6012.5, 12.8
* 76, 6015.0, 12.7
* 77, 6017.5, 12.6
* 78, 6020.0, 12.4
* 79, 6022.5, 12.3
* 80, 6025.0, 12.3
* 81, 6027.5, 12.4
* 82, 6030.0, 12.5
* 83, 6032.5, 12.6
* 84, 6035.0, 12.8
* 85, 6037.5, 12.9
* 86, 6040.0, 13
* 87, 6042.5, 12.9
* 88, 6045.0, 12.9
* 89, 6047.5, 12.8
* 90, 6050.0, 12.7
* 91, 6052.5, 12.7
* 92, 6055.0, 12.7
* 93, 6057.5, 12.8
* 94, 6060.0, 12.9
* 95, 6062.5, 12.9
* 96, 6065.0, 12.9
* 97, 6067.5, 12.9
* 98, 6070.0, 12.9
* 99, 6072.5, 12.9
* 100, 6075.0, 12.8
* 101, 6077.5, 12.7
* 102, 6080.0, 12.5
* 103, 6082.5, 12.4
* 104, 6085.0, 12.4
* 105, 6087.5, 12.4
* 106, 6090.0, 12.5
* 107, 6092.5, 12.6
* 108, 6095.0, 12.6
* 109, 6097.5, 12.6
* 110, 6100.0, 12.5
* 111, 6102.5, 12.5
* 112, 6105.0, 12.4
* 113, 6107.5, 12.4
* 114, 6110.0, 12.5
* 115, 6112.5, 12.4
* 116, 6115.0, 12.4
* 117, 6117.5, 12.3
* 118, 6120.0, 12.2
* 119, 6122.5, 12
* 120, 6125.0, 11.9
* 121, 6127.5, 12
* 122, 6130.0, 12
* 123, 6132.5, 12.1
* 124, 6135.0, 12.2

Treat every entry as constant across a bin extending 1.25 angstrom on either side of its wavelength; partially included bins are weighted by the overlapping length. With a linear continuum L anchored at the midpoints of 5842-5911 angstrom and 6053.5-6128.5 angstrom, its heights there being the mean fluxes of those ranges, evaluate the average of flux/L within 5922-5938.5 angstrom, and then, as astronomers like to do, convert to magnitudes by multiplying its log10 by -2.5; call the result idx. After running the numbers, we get -0.02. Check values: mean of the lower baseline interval 12.9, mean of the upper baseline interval 12.5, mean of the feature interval 13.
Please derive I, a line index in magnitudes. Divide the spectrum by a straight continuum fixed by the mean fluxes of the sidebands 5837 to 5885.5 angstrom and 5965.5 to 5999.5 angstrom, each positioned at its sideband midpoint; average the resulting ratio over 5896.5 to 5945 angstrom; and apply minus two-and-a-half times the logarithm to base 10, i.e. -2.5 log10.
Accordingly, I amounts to 0.03 mag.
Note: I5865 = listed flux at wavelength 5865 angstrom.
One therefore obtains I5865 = 13.4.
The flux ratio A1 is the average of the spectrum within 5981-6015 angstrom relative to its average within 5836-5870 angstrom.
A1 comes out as 0.96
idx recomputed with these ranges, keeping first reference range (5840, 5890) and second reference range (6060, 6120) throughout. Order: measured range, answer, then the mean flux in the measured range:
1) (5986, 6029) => 0.01 mag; 12.7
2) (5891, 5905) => 0.10 mag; 12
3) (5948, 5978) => 0.01 mag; 12.9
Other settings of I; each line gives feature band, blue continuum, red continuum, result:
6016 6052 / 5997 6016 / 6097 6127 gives 0.004 mag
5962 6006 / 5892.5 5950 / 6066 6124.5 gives -0.026 mag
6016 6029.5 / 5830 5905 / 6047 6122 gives 0.026 mag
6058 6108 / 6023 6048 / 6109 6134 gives -0.020 mag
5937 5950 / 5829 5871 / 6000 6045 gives 0.017 mag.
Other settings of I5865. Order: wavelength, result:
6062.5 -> 12.9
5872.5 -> 13.3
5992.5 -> 12.9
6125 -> 11.9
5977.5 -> 13.1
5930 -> 12.9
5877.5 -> 13.1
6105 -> 12.4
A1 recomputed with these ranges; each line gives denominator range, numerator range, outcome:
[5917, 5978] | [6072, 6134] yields 0.96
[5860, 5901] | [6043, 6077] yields 1.01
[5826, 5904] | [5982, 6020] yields 0.99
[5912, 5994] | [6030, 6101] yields 0.98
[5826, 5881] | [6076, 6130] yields 0.92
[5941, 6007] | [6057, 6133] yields 0.97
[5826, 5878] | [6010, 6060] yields 0.95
